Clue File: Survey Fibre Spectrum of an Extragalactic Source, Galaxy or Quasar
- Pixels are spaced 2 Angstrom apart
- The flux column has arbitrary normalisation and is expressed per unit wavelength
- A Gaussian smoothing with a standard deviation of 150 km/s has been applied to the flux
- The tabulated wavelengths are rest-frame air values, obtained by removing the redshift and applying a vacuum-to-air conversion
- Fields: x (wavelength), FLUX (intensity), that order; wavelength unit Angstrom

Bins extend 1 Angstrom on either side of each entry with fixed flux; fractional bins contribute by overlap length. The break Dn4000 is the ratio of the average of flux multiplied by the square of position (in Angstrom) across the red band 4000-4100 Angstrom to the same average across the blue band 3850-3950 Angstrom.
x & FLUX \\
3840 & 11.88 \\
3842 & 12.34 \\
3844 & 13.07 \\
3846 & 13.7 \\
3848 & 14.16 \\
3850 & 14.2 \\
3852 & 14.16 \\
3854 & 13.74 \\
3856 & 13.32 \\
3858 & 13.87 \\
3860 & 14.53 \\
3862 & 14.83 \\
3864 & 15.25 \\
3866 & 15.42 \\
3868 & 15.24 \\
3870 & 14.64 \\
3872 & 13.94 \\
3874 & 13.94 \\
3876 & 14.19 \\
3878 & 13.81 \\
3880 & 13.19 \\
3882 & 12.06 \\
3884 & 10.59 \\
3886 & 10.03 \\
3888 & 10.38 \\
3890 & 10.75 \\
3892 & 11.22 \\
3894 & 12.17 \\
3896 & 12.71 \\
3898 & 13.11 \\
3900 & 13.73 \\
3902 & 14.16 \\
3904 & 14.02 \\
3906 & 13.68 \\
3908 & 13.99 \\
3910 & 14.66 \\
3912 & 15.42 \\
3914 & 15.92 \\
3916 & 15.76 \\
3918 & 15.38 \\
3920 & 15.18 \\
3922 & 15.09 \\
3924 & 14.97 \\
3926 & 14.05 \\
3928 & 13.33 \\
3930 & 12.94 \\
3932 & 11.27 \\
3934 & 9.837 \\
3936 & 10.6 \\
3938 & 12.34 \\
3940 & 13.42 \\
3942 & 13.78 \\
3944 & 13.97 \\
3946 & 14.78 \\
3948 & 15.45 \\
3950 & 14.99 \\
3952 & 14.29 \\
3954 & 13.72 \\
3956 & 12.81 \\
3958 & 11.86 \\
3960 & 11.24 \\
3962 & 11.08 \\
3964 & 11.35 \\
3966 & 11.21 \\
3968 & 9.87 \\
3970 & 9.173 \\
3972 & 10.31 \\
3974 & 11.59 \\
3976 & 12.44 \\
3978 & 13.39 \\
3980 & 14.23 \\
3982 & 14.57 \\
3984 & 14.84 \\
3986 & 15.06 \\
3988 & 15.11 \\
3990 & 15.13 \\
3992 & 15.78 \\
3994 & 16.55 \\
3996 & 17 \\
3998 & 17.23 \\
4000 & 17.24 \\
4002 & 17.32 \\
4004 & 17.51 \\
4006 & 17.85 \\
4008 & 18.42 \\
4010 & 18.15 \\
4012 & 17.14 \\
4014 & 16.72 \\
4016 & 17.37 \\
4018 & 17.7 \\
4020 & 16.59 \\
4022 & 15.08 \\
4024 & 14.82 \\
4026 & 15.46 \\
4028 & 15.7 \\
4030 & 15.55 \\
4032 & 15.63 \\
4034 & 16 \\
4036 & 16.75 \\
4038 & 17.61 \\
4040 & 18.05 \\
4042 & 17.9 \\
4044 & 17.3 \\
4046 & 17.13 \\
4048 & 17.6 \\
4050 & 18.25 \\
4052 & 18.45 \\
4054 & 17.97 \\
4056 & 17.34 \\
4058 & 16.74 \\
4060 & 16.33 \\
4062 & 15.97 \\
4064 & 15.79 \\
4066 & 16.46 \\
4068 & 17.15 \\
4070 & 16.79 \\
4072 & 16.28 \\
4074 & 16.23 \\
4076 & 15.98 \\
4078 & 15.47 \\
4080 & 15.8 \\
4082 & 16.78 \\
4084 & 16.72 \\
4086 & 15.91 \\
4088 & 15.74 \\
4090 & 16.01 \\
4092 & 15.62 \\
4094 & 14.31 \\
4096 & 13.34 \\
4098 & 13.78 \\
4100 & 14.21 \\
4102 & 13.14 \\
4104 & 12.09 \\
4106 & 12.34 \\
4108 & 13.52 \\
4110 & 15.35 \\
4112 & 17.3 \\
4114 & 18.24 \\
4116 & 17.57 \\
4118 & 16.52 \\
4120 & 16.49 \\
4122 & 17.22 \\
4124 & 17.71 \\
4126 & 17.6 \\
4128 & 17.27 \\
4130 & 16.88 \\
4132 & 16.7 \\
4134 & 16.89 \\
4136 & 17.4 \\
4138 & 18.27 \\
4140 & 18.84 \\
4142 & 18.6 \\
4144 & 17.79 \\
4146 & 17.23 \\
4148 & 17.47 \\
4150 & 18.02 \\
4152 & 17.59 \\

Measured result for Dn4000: 1.31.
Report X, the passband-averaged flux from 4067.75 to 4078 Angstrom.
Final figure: 16.3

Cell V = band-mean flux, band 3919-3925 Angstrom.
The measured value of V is 15.1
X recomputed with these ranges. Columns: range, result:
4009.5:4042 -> 16.5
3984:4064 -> 16.8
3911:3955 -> 13.9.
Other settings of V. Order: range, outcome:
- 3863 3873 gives 14.9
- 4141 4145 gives 18.2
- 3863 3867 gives 15.3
